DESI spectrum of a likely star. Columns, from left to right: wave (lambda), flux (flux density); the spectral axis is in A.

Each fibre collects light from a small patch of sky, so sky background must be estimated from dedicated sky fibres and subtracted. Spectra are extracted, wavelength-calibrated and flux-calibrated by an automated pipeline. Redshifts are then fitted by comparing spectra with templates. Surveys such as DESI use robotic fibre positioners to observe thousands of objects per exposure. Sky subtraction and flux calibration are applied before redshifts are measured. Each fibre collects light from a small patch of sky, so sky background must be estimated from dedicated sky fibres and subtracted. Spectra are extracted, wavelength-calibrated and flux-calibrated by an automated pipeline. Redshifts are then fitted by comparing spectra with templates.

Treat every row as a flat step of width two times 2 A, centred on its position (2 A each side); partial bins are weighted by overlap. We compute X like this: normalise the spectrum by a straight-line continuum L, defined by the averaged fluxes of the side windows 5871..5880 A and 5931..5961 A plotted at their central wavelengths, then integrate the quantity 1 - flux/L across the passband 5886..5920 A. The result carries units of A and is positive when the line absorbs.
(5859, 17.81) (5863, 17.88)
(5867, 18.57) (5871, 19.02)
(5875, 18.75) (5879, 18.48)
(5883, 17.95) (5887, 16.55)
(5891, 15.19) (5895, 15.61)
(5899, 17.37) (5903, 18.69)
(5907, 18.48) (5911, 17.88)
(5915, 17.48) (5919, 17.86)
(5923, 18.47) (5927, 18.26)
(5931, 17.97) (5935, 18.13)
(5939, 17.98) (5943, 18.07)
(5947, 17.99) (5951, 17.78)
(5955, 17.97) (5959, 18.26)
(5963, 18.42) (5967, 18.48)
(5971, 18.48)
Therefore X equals 2.22 A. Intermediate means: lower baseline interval 18.7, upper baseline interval 18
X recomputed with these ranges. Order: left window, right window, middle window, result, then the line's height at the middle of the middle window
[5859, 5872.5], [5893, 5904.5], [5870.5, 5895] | 0.49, 17.7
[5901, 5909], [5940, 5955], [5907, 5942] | 0.50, 18.3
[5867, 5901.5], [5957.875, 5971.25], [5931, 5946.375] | 0.05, 18.1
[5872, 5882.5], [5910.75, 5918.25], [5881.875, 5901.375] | 1.82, 18.2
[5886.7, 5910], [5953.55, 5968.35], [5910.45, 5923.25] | -0.32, 17.4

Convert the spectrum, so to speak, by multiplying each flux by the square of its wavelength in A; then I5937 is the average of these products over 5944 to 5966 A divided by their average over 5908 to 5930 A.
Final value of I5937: 1.02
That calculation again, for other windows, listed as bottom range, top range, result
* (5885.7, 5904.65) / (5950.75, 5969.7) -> 1.12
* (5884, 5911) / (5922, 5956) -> 1.07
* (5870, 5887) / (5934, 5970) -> 1.02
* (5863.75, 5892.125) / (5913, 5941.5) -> 1.03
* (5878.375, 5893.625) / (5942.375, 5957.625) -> 1.09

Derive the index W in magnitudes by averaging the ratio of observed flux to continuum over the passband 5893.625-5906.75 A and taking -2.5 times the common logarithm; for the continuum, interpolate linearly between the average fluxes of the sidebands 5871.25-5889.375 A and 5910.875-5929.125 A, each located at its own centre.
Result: 0.032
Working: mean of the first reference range 18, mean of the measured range 17.5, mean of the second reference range 18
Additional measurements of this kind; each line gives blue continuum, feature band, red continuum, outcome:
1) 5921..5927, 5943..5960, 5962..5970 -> 0.027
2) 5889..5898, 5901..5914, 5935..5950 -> -0.124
